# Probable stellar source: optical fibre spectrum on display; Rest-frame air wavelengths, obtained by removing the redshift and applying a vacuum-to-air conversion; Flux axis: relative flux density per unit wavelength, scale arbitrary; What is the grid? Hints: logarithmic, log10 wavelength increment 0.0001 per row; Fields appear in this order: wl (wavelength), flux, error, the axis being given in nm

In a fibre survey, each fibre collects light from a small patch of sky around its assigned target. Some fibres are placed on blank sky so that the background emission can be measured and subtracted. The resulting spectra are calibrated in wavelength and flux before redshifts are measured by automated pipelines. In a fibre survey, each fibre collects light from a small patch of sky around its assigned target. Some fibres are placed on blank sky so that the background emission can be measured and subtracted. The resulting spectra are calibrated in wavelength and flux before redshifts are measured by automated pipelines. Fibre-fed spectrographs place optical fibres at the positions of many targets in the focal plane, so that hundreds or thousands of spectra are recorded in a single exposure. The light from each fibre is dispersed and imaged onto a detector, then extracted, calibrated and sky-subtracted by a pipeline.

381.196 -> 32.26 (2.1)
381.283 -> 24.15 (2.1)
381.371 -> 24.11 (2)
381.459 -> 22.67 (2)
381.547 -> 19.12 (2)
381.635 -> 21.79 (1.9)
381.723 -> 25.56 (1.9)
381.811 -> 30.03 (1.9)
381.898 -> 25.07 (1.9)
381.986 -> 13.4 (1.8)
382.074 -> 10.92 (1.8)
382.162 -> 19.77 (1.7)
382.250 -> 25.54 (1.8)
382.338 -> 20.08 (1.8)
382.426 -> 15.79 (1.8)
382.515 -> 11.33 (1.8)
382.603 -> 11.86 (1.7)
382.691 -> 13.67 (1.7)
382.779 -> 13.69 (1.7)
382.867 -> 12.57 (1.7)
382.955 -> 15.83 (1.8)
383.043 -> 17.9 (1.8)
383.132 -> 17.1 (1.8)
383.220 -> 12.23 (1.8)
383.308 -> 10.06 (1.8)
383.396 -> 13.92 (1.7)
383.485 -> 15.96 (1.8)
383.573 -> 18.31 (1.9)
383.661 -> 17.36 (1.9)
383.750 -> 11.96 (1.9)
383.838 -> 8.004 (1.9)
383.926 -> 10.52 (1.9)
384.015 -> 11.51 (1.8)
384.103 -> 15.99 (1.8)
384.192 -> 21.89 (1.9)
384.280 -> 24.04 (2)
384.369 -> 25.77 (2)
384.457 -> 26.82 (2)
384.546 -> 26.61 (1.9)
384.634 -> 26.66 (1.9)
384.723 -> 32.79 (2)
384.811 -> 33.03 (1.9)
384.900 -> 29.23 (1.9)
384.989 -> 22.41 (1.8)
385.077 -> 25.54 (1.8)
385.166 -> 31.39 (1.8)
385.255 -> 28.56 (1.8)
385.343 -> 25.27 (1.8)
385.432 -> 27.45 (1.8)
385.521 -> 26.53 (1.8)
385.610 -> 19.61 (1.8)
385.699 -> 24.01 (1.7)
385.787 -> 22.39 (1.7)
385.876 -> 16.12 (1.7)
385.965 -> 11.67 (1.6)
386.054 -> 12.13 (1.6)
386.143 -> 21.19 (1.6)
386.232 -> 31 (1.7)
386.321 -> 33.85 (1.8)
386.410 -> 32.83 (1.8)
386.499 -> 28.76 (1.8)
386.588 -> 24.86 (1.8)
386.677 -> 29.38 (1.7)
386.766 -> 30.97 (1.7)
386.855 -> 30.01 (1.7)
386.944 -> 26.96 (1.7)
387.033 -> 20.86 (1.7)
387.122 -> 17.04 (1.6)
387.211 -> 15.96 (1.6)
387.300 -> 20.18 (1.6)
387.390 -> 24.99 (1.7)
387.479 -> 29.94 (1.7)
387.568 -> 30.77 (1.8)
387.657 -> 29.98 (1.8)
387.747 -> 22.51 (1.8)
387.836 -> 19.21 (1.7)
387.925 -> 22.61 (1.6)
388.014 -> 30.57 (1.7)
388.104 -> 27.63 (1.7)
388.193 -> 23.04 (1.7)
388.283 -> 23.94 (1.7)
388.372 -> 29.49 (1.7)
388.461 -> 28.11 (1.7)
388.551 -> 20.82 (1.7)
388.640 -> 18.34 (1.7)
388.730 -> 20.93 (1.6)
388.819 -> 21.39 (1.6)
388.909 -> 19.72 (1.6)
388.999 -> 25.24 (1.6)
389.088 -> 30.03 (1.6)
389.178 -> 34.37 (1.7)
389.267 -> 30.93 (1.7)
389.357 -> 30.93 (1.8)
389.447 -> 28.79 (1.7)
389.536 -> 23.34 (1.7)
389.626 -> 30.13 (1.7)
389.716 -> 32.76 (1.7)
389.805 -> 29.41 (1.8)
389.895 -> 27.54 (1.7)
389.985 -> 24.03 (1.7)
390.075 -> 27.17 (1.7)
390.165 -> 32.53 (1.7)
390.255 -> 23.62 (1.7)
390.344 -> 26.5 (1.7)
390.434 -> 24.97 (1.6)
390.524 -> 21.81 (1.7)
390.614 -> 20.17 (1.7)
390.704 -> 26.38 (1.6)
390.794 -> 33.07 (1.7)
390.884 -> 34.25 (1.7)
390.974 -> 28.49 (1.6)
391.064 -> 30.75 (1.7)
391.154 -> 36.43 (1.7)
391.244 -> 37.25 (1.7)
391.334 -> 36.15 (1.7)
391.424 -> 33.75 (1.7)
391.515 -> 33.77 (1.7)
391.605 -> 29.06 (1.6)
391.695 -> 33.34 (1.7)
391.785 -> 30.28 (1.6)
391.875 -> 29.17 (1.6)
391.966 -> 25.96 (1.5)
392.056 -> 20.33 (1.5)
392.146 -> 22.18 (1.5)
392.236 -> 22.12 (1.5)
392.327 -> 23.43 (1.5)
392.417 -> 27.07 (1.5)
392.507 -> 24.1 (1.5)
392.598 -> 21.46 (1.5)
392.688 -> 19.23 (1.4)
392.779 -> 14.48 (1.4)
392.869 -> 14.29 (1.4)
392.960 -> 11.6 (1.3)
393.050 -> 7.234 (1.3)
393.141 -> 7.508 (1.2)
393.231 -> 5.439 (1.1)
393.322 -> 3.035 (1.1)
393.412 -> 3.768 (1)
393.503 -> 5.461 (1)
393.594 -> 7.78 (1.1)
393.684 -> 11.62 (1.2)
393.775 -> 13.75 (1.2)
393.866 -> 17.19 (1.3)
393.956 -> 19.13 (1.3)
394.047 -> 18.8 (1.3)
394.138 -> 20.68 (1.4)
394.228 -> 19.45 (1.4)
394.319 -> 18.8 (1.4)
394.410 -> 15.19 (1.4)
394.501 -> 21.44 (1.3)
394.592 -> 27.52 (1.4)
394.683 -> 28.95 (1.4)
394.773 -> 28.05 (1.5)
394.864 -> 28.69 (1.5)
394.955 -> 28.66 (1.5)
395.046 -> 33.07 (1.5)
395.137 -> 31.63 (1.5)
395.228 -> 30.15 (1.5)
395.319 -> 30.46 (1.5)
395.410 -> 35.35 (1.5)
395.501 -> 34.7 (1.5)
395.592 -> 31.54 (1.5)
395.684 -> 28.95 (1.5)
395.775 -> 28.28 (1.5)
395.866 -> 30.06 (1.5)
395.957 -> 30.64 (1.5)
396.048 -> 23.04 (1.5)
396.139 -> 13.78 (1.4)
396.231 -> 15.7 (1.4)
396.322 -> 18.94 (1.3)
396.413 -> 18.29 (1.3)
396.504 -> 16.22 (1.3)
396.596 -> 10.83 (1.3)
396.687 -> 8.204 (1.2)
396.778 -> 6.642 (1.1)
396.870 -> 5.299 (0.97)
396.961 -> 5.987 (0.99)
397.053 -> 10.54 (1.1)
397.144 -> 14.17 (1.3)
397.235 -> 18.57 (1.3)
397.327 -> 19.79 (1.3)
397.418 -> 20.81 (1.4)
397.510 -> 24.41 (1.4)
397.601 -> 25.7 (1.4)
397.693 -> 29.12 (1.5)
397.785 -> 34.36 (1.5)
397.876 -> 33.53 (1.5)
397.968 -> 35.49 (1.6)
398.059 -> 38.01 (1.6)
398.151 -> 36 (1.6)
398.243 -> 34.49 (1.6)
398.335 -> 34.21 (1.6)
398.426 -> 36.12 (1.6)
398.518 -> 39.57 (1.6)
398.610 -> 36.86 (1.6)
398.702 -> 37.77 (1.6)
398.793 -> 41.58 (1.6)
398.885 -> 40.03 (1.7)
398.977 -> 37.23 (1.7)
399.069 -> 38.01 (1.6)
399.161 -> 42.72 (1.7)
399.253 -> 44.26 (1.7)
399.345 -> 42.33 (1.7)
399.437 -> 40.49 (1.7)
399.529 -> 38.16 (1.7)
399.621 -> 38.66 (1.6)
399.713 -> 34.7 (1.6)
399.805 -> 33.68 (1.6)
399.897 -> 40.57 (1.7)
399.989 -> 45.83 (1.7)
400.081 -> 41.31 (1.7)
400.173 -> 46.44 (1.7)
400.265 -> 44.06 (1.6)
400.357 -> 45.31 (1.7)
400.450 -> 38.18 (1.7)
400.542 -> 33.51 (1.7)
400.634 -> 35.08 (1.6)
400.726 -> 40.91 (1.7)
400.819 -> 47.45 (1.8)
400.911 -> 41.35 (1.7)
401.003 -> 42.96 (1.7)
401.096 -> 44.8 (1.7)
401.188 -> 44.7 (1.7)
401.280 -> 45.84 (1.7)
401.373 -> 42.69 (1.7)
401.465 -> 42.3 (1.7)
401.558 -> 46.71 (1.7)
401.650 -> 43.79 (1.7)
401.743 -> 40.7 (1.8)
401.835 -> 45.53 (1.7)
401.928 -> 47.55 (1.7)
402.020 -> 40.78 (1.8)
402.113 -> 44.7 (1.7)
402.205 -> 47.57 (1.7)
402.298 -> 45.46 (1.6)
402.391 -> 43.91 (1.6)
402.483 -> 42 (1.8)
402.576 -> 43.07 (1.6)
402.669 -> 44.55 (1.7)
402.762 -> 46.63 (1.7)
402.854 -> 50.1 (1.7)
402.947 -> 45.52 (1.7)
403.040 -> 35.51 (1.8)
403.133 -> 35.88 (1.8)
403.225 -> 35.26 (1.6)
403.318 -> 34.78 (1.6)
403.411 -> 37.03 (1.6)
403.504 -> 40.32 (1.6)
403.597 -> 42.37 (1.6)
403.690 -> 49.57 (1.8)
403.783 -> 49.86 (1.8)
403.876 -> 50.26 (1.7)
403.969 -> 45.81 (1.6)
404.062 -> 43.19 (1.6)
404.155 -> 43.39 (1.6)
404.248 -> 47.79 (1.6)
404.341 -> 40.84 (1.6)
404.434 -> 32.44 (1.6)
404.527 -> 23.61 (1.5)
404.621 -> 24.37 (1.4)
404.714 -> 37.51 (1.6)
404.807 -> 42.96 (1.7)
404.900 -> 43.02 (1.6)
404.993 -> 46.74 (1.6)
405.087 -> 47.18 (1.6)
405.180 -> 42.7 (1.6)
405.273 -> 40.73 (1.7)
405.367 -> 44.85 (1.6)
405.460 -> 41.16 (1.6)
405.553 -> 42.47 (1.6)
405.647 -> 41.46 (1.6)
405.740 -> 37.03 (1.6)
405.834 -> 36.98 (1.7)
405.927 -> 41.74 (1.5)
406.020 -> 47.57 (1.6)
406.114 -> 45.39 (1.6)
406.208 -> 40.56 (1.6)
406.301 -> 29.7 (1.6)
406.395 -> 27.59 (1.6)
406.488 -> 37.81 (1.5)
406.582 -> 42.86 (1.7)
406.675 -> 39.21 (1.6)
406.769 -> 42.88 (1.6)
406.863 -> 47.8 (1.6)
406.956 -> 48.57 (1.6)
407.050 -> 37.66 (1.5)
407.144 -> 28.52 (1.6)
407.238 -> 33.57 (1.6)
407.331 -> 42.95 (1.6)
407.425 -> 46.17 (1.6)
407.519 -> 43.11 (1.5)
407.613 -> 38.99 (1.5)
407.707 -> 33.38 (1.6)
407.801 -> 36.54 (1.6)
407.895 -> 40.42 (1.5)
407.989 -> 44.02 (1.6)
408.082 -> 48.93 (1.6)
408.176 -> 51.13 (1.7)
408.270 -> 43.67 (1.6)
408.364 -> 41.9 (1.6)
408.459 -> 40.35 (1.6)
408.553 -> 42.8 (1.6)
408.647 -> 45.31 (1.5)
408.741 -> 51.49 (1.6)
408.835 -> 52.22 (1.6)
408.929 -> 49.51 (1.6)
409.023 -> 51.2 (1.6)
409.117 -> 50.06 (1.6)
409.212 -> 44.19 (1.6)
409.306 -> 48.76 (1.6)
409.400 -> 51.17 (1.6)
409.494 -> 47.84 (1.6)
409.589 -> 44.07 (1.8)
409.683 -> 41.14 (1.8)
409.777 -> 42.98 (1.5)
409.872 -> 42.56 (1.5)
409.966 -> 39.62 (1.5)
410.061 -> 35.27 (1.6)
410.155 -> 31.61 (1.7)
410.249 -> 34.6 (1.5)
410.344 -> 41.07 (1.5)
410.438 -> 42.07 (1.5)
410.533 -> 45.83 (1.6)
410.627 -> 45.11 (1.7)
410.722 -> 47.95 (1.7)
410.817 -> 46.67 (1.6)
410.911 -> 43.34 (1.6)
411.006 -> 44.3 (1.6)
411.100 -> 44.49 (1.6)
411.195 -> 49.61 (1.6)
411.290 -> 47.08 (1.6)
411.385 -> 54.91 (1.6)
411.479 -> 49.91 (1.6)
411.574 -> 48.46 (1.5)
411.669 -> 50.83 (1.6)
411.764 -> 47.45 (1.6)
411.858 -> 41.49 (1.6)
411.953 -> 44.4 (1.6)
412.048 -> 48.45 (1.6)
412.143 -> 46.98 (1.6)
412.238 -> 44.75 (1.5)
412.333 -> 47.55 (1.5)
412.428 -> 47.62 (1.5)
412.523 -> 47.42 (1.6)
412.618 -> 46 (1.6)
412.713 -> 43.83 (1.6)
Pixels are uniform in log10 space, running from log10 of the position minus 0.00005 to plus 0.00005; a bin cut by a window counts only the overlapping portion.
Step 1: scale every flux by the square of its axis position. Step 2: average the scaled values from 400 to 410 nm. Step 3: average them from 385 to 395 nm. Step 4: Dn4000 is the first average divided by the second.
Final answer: 1.92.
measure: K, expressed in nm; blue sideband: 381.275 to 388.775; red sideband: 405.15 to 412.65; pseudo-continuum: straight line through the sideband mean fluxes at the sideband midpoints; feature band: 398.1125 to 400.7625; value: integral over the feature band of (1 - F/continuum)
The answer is -0.32 nm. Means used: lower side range 21.9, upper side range 43.5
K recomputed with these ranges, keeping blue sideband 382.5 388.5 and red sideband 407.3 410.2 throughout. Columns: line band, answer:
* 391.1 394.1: 0.87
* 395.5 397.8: 0.91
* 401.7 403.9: -0.28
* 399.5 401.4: -0.26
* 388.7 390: -0.08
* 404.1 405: 0.05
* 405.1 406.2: -0.03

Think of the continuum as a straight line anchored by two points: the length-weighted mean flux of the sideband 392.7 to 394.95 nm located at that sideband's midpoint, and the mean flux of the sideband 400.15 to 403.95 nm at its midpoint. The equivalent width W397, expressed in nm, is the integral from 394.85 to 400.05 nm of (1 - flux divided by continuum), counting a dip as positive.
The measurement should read -0.30 nm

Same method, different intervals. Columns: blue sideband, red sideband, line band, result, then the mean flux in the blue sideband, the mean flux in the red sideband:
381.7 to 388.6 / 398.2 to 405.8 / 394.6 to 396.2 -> 0.22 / 22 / 41.4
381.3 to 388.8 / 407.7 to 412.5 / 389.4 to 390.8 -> -0.01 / 21.9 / 45.2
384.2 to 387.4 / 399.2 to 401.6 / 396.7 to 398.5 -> 0.67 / 25.2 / 41.6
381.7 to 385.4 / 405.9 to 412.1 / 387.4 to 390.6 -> -0.20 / 19.7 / 43.5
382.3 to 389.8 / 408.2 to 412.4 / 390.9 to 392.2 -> -0.12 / 22.8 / 45.4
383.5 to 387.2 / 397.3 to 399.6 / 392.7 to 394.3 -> 0.97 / 23.3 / 35.4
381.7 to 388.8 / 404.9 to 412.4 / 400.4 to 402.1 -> -0.27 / 21.9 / 43.5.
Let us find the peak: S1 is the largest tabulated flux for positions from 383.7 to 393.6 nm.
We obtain 37.25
